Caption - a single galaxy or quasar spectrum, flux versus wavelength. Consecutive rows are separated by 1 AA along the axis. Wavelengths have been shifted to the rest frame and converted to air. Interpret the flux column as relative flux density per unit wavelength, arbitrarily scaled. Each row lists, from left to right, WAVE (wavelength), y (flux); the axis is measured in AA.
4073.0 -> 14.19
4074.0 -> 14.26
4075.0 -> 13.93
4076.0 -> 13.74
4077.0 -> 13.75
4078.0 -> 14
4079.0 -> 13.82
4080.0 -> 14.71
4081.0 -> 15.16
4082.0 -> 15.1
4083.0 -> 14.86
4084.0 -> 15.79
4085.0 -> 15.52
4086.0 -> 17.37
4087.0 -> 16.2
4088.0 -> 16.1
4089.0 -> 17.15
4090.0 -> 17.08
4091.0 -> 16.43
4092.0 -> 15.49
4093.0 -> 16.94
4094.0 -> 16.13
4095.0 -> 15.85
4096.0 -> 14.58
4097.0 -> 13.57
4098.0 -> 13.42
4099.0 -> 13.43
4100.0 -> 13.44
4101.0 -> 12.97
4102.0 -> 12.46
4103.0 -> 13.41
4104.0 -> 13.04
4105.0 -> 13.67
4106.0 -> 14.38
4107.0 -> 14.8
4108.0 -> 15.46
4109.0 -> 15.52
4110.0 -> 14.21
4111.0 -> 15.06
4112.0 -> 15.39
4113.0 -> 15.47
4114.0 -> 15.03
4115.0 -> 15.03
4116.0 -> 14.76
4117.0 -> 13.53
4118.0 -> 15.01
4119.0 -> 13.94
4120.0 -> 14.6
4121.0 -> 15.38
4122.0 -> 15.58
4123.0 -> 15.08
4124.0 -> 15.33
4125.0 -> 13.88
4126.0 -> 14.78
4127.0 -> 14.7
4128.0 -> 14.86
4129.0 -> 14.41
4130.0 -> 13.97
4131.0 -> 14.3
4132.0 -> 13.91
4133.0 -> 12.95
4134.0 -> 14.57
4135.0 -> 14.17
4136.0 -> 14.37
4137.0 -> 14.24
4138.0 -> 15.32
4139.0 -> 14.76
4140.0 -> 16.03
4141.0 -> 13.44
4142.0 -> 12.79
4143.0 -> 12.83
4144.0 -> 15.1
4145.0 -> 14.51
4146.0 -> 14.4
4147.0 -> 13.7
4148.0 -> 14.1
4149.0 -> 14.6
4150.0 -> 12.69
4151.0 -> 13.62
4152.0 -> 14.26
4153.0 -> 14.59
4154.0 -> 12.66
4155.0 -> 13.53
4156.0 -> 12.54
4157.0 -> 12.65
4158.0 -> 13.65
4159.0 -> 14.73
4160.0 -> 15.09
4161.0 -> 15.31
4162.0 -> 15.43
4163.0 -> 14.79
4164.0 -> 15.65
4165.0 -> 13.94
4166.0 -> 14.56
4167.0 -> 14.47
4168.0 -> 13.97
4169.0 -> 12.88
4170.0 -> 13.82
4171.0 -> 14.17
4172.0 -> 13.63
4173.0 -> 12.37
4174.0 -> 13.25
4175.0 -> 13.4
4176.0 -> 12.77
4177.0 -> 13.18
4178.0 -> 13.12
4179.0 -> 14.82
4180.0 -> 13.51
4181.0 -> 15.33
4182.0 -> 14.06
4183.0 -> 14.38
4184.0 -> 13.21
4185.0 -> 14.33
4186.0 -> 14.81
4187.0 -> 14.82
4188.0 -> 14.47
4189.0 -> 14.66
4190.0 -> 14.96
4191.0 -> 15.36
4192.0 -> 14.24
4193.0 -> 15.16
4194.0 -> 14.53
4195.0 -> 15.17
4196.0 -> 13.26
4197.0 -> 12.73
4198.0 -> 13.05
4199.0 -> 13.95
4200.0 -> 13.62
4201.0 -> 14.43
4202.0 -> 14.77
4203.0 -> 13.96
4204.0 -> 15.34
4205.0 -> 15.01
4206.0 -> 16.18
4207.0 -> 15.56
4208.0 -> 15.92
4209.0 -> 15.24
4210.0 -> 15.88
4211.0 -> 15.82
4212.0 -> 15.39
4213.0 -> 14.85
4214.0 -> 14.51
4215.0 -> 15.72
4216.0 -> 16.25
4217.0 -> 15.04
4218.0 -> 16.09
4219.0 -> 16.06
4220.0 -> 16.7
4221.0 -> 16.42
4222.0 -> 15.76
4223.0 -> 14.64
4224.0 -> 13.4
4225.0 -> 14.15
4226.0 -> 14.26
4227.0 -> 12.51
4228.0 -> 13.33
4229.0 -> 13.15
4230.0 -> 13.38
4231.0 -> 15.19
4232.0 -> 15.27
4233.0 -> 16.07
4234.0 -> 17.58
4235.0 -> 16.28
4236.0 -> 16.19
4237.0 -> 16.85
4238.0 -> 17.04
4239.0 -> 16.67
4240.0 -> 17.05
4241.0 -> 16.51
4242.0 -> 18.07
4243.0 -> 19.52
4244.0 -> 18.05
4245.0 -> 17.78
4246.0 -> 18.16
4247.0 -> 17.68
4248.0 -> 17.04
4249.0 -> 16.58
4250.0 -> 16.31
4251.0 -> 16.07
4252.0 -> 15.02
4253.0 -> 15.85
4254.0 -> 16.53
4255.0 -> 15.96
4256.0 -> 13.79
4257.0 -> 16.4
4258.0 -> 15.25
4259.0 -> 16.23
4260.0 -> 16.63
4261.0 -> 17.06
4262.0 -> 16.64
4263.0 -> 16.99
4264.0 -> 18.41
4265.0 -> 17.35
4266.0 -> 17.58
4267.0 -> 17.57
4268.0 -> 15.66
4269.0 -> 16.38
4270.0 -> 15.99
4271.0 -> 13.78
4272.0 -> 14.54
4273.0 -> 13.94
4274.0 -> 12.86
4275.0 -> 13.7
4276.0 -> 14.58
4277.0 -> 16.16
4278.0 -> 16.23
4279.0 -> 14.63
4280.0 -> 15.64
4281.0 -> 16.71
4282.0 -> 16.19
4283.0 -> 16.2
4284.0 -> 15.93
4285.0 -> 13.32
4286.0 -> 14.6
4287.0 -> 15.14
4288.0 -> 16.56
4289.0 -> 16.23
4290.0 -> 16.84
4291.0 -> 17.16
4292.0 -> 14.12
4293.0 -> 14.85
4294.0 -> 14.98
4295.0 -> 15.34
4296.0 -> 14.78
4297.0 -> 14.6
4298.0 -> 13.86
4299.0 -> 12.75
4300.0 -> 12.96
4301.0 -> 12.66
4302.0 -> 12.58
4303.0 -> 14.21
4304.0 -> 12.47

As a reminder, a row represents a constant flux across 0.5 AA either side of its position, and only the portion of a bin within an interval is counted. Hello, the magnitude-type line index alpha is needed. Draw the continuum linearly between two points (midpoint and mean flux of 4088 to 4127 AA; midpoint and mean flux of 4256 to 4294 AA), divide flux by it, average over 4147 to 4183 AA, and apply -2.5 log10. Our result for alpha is 0.089 mag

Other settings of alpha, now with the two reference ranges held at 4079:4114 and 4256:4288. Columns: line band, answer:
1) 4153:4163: 0.091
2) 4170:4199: 0.099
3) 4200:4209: 0.027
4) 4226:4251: -0.048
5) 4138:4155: 0.087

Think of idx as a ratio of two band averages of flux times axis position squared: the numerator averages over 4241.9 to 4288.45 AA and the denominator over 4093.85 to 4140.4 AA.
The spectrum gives 1.2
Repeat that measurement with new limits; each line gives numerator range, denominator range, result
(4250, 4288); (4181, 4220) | 1.09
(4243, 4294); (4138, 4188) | 1.20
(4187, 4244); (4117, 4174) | 1.11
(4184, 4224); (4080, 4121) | 1.05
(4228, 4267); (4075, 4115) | 1.19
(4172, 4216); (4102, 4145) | 1.03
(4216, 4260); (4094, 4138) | 1.17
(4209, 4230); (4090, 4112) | 1.09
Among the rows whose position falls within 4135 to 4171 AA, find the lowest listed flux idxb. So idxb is 12.54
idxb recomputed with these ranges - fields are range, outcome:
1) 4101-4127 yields 12.46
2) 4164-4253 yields 12.37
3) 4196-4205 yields 12.73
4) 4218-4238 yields 12.51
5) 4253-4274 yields 12.86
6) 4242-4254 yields 15.02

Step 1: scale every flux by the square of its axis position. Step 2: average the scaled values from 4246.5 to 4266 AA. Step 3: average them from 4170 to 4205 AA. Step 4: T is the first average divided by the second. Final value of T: 1.2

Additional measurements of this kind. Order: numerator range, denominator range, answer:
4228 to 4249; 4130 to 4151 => 1.23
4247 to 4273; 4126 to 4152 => 1.21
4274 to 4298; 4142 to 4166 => 1.16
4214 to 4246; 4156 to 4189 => 1.16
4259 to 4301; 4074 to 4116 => 1.14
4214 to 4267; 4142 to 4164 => 1.20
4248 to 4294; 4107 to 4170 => 1.17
